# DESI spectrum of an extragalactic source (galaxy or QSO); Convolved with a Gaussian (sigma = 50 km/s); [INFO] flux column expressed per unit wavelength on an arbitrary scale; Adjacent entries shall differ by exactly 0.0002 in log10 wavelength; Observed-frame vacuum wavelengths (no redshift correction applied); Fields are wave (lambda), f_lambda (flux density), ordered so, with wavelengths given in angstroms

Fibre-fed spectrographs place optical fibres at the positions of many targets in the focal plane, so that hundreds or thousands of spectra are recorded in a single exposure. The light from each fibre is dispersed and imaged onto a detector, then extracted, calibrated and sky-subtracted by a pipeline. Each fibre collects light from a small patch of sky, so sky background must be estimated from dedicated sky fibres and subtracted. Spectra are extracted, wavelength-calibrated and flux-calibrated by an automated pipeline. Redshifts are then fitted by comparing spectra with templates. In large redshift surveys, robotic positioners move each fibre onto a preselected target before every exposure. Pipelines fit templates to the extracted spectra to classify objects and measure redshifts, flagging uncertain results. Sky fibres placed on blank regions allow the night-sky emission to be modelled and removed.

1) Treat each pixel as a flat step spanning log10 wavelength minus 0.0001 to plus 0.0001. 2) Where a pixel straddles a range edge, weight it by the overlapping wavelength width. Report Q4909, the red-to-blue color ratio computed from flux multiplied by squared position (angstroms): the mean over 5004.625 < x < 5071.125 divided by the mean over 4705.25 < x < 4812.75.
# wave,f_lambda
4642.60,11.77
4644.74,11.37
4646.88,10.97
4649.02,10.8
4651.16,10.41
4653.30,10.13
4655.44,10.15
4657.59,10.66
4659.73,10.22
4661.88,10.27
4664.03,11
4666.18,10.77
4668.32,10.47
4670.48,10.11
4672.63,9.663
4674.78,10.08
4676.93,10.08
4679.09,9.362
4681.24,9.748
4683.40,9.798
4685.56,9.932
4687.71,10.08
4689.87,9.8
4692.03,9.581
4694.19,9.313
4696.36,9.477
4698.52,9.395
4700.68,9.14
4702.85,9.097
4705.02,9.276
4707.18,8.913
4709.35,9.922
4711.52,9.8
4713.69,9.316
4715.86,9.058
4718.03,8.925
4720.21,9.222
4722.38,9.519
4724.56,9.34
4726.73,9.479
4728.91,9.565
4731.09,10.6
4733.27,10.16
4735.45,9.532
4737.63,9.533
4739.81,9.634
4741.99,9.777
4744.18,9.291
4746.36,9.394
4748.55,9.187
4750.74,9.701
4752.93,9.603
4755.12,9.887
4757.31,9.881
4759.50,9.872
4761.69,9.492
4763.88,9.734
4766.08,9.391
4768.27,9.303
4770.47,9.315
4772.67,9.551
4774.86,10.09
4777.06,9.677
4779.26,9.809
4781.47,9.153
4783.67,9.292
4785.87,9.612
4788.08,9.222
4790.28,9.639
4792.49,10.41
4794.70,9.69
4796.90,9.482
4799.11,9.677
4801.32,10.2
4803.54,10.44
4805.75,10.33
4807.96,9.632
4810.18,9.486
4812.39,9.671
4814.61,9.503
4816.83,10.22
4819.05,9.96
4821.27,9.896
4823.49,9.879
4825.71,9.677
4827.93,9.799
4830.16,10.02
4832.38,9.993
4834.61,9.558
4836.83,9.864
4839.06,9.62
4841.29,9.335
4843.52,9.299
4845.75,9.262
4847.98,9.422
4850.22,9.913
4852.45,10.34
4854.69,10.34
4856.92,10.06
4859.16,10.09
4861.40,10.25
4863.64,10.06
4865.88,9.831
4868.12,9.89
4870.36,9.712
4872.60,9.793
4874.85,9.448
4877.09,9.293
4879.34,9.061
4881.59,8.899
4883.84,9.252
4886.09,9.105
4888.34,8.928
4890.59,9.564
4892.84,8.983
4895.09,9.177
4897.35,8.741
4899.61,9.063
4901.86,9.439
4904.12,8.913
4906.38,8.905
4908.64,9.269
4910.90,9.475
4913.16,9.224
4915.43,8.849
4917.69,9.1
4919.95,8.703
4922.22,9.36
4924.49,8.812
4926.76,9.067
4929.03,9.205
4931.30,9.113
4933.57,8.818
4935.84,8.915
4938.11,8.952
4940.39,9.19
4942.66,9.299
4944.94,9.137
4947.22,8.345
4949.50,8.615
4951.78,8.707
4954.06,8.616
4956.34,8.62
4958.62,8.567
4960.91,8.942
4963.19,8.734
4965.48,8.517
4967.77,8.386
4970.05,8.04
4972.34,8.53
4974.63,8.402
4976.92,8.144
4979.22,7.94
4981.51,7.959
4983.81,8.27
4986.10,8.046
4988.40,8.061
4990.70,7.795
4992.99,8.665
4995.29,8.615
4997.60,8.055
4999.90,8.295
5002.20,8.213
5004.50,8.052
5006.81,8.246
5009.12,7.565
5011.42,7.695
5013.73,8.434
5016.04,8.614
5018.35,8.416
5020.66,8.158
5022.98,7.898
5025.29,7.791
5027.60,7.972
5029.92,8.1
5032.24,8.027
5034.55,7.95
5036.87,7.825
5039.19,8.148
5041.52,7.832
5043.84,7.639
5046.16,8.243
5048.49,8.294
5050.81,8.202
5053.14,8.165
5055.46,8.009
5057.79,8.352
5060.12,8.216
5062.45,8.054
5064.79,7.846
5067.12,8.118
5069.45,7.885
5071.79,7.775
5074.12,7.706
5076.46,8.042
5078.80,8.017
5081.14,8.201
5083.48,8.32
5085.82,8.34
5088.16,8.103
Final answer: 0.9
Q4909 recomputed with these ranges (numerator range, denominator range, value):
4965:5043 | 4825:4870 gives 0.88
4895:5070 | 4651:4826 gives 0.96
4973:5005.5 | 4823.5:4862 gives 0.89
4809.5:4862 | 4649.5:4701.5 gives 1.05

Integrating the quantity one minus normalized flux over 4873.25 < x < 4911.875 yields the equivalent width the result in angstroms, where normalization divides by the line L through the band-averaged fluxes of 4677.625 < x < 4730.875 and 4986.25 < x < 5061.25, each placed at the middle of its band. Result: -2.1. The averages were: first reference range 9.48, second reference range 8.11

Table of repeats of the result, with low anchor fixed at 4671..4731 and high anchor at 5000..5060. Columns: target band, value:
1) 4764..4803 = -1.97 angstroms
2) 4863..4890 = -2.06 angstroms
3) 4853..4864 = -1.66 angstroms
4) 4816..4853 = -3.35 angstroms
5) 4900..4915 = -0.97 angstroms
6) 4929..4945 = -1.08 angstroms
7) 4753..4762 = -0.49 angstroms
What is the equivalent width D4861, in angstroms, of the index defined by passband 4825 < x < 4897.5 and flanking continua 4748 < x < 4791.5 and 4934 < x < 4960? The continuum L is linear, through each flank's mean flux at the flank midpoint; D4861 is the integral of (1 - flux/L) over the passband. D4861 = -3.3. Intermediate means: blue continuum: 9.58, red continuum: 8.82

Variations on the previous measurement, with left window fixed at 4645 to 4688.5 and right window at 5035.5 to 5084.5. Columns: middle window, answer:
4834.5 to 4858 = -1.2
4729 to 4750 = 0.4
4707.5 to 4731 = 1.2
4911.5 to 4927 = -0.3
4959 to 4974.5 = 0.1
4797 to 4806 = -0.5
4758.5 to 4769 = 0.2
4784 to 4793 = -0.1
